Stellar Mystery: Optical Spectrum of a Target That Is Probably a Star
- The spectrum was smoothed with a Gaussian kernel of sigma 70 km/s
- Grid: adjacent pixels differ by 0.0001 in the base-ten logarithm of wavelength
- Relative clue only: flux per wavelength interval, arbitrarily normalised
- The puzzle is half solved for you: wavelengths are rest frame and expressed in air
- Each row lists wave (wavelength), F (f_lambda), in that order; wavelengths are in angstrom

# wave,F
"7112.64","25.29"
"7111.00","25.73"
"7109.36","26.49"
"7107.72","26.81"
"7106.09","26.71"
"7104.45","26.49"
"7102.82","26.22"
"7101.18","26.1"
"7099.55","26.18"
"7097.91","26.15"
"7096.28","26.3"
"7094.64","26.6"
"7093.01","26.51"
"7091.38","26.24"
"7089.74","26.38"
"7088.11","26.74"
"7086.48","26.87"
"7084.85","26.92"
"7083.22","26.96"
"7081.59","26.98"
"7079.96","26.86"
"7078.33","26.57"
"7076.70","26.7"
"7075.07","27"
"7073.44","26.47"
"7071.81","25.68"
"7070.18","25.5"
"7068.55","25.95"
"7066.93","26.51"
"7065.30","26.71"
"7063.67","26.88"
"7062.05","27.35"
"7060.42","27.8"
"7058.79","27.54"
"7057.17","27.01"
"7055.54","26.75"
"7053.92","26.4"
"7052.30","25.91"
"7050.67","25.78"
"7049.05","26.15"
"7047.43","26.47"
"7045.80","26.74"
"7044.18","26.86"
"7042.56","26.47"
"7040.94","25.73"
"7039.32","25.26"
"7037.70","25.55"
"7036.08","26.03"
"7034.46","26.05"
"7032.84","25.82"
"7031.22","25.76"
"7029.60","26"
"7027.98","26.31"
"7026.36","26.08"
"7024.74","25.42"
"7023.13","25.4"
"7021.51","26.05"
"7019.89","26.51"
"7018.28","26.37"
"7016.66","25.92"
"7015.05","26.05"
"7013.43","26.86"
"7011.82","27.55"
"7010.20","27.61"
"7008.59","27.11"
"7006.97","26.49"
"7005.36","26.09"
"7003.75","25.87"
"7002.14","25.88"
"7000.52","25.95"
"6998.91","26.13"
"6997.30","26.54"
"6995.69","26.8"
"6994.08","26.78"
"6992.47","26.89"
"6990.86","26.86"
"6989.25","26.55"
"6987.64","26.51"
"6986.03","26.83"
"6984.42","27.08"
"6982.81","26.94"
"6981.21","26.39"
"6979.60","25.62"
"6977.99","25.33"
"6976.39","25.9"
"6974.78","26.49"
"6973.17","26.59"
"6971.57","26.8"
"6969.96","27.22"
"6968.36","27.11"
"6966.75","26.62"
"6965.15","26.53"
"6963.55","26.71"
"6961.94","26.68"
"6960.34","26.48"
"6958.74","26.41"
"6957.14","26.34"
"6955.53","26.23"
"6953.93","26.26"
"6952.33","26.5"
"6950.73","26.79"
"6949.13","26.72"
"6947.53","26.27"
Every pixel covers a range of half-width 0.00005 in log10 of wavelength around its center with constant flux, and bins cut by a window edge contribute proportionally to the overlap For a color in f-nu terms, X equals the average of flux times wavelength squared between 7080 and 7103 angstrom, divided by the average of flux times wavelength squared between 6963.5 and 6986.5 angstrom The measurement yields 1.03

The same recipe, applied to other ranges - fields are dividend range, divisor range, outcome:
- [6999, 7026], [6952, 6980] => 1.01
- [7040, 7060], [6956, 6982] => 1.03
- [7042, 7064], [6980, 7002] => 1.02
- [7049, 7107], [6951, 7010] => 1.03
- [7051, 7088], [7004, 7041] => 1.03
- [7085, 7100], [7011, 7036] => 1.03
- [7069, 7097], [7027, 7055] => 1.03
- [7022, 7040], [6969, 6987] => 0.99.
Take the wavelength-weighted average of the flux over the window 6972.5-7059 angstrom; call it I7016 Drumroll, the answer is 26.3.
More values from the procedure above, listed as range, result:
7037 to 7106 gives 26.5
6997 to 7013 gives 26.5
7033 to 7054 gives 26.1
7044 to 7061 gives 26.6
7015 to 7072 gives 26.3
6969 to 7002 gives 26.5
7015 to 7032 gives 26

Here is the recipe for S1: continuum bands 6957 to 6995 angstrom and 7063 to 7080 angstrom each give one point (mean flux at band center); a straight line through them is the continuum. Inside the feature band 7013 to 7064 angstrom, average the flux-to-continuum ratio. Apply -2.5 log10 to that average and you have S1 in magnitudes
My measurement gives 0.008 mag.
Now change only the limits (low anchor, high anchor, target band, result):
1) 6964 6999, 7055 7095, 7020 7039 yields 0.032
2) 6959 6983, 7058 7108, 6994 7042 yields 0.014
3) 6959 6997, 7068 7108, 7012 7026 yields 0.016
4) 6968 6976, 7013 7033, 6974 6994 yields 0.005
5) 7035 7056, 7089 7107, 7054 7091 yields -0.019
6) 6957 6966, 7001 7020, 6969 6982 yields 0.010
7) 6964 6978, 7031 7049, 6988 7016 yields -0.009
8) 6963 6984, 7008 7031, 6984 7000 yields -0.010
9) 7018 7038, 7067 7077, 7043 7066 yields -0.026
